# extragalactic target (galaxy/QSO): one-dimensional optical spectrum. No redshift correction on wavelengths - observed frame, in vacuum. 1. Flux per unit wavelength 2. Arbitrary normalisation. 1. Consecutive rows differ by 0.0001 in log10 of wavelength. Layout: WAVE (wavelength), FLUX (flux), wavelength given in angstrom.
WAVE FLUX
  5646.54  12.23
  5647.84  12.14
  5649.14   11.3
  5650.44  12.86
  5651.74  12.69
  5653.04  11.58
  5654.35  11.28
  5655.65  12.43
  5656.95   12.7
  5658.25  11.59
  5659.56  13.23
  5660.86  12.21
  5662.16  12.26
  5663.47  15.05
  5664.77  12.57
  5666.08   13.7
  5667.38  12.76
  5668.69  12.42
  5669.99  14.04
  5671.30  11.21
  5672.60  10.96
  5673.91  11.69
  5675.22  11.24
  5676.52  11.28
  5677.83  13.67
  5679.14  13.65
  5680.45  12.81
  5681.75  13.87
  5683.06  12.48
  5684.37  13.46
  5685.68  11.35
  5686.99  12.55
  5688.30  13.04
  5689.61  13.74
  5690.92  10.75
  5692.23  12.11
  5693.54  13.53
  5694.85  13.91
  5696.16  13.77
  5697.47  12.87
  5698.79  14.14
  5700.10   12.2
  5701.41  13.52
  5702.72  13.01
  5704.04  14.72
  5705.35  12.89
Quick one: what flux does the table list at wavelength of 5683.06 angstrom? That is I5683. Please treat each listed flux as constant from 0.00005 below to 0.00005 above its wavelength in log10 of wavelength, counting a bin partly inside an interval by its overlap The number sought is 12.48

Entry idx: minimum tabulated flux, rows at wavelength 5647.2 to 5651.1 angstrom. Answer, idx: 11.3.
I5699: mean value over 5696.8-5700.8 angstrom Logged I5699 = 13.1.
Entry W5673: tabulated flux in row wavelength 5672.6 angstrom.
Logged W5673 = 10.96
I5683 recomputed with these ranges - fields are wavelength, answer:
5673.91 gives 11.69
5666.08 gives 13.7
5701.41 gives 13.52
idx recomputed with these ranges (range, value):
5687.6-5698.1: 10.75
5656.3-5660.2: 11.59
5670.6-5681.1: 10.96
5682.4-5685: 12.48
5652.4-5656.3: 11.28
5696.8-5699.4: 12.87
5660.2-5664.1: 12.21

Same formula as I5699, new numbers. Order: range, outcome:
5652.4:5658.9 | 11.9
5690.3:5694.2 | 12.2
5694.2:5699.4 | 13.7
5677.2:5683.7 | 13.3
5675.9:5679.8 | 12.9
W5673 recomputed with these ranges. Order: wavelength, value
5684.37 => 13.46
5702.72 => 13.01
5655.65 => 12.43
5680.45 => 12.81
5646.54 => 12.23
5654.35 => 11.28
